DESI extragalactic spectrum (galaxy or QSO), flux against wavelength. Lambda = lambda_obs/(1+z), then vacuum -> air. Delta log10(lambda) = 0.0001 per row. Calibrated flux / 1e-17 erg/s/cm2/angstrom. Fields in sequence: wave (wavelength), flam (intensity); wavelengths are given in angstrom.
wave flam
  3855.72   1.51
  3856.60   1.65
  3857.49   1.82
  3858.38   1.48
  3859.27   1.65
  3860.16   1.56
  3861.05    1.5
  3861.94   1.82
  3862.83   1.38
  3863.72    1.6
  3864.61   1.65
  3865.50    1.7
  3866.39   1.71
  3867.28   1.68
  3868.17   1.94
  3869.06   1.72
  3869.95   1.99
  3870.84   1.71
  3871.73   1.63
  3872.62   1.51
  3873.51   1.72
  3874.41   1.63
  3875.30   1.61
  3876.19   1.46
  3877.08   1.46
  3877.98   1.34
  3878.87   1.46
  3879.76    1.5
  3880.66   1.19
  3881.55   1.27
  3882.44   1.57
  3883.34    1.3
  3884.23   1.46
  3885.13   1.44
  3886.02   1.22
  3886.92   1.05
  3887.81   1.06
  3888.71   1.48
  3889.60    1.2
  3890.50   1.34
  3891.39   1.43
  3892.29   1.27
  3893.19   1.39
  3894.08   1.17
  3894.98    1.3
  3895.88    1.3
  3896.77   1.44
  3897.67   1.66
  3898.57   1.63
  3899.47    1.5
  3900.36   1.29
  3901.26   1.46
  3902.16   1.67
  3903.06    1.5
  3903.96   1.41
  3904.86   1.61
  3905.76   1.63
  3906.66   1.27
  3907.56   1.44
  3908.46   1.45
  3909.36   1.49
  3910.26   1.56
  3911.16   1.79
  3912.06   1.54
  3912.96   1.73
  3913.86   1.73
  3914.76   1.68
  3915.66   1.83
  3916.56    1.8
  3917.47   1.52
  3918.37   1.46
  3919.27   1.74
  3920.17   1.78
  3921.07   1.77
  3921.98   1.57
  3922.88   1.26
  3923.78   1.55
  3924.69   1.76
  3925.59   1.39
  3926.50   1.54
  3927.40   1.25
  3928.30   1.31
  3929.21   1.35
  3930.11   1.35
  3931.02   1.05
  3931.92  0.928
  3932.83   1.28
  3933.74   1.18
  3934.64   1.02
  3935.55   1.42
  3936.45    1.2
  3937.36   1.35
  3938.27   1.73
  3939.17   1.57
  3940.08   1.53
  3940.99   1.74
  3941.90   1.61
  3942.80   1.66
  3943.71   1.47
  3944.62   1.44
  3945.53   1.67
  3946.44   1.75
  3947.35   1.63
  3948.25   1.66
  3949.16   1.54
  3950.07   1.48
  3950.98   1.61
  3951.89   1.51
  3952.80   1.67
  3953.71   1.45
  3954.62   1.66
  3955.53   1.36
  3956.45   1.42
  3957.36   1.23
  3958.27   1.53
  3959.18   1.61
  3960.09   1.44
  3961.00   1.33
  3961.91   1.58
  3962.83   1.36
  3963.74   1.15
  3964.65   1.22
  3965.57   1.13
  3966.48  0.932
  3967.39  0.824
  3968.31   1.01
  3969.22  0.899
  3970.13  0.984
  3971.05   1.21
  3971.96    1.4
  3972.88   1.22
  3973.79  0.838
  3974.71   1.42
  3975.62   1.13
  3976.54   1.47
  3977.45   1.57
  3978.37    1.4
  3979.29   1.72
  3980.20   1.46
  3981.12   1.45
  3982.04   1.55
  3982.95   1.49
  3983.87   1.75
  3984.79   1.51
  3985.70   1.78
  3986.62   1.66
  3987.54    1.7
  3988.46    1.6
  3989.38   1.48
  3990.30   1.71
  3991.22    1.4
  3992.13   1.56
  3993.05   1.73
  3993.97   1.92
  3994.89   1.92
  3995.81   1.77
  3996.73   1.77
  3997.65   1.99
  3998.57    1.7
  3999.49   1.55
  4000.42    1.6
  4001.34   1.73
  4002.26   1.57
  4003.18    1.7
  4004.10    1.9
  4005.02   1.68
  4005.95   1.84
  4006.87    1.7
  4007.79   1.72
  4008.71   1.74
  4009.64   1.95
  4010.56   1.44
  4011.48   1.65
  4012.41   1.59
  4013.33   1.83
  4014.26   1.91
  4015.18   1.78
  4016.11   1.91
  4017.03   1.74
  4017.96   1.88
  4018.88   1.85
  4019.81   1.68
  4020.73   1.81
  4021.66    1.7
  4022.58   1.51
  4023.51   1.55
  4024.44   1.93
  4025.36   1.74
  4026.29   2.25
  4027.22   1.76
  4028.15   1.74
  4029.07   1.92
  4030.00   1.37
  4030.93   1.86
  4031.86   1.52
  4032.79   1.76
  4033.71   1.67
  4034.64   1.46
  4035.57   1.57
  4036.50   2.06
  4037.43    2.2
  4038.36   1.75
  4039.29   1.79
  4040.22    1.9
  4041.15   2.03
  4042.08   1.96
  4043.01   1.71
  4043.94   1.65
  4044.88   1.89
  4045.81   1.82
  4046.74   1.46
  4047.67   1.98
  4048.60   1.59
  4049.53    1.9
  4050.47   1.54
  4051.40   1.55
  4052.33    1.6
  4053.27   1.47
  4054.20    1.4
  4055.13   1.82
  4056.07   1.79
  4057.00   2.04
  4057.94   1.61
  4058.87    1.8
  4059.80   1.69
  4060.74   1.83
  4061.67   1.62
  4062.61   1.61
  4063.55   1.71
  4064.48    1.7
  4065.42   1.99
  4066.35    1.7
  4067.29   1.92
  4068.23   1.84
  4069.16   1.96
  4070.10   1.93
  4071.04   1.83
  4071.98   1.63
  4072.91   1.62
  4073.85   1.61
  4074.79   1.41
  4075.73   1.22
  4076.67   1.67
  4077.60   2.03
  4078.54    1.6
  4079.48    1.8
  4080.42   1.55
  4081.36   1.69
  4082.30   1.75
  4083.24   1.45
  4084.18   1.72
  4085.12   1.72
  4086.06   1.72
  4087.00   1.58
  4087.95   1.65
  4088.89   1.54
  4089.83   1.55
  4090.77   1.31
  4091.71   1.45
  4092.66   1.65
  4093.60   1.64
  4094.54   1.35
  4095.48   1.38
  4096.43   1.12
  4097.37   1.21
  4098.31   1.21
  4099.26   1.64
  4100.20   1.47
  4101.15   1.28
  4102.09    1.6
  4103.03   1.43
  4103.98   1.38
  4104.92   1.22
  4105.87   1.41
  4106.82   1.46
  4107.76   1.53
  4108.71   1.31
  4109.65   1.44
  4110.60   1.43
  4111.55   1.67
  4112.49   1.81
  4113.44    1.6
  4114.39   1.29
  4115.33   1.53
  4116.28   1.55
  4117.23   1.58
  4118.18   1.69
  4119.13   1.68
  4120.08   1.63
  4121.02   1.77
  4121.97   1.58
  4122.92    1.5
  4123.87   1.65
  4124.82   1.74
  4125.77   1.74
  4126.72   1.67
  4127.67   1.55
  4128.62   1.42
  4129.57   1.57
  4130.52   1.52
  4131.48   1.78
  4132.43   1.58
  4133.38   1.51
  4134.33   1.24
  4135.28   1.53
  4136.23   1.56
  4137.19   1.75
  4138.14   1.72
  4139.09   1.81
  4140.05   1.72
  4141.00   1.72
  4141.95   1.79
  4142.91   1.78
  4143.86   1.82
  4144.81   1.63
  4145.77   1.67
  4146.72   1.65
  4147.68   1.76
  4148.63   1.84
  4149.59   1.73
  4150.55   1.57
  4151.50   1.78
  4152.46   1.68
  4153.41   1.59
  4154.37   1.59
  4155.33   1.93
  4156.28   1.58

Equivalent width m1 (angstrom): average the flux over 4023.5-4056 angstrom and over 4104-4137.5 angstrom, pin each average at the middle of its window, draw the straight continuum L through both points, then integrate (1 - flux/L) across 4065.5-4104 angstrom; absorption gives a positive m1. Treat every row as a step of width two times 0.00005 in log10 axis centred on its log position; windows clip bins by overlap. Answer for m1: 1.3 angstrom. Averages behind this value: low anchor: 1.75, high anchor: 1.55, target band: 1.59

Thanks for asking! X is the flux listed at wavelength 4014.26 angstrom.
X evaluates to 1.91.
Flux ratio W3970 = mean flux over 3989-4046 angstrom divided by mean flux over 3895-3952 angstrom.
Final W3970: 1.16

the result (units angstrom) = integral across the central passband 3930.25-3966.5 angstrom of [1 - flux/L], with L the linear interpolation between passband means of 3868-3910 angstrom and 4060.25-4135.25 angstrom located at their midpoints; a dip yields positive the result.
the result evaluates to 1.43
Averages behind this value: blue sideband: 1.46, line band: 1.43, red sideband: 1.58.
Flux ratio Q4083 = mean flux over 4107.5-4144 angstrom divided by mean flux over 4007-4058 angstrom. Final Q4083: 0.9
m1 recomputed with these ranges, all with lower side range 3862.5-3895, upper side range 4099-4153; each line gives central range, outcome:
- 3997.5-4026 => -3.6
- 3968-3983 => 2.2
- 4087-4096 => 0.4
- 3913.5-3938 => 0.8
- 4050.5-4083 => -2.8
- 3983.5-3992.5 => -0.5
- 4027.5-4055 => -3.1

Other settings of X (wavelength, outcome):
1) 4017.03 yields 1.74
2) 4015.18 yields 1.78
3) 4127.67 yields 1.55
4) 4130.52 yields 1.52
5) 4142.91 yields 1.78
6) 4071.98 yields 1.63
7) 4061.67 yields 1.62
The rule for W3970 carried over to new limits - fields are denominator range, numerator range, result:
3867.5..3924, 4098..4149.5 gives 1.05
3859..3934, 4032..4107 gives 1.10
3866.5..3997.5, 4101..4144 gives 1.07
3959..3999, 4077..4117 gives 1.05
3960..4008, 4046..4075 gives 1.15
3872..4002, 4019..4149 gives 1.12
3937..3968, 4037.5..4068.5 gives 1.20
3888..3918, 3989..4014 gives 1.14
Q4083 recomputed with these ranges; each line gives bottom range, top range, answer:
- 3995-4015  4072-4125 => 0.89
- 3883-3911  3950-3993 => 1.00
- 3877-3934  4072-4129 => 1.07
